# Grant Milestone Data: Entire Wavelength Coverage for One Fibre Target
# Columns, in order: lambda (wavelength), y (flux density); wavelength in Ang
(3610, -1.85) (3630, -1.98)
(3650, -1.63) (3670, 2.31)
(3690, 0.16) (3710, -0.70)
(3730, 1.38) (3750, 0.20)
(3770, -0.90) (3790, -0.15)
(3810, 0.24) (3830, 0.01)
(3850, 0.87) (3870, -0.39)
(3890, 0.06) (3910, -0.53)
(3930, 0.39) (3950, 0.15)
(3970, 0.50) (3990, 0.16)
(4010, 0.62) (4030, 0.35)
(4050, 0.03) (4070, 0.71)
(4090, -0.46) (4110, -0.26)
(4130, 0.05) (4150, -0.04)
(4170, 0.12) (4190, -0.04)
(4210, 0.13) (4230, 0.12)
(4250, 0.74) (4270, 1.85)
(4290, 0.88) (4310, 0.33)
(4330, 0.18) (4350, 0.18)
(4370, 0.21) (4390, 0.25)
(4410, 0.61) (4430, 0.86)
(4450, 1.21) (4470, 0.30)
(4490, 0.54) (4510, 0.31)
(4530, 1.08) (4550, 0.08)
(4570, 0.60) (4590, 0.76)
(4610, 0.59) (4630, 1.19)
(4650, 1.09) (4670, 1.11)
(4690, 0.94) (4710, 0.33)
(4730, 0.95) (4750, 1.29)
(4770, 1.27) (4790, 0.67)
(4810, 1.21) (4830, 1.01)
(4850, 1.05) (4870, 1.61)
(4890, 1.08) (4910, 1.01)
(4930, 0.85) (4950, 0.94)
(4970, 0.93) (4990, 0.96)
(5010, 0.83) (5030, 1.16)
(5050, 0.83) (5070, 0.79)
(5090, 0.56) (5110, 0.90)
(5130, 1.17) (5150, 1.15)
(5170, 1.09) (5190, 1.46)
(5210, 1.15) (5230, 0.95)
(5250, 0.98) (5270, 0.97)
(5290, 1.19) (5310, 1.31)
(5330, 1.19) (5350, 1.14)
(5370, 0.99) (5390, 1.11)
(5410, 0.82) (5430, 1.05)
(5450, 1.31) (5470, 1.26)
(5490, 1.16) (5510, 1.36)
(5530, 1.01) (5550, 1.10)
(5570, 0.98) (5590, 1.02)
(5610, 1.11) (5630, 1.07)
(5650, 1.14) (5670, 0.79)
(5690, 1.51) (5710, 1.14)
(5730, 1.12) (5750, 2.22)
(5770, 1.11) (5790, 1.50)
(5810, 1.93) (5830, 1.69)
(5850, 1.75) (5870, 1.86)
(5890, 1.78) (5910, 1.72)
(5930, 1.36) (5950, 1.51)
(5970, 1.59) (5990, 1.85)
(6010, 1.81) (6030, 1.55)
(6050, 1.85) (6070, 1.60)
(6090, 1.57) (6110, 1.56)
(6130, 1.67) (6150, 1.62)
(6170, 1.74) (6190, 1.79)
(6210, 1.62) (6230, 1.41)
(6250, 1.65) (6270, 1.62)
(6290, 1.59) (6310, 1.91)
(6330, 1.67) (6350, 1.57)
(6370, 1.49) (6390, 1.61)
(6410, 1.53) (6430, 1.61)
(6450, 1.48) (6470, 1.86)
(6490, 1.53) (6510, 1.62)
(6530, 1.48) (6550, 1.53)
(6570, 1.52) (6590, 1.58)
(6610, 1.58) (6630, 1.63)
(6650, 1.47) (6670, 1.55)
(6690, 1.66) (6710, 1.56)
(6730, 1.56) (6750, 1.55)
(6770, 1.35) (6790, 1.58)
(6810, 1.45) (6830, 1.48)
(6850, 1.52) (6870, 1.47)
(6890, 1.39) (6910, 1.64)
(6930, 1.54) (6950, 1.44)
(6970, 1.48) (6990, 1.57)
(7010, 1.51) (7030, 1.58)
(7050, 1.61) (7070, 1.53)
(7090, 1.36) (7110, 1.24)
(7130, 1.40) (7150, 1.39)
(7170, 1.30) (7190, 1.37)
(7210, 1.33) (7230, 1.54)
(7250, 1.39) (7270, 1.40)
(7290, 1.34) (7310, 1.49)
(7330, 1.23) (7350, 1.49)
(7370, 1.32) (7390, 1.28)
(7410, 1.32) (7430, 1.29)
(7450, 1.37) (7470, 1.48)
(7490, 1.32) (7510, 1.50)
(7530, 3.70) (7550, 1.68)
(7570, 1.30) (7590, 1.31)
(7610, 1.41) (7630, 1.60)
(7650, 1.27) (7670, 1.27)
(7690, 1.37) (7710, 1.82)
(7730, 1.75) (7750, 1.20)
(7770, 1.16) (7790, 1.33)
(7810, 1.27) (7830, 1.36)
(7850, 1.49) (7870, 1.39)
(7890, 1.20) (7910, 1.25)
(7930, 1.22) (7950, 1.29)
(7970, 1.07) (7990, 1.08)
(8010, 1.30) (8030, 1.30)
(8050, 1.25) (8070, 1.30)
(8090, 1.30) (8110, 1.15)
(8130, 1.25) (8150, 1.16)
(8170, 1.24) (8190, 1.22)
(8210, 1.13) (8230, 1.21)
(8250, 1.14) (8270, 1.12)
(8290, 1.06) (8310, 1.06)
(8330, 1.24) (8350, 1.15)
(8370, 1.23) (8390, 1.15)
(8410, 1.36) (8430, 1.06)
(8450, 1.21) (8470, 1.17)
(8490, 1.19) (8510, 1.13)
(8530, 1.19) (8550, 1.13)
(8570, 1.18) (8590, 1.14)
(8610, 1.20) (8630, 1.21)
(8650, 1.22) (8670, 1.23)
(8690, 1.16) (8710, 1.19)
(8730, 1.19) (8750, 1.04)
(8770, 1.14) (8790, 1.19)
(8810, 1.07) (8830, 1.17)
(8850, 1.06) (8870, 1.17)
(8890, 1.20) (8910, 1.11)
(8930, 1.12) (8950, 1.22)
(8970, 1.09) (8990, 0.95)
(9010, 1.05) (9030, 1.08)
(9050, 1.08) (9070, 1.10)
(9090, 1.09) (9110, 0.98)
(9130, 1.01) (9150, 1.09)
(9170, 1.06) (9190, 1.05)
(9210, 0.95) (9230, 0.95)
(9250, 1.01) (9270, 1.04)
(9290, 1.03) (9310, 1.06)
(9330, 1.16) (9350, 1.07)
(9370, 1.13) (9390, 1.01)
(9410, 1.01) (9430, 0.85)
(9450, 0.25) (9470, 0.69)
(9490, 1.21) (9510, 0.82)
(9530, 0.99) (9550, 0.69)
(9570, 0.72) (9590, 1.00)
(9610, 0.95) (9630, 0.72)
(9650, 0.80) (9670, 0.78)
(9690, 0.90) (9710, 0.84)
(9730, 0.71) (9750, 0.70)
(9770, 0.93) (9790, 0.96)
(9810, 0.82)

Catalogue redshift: 0.147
